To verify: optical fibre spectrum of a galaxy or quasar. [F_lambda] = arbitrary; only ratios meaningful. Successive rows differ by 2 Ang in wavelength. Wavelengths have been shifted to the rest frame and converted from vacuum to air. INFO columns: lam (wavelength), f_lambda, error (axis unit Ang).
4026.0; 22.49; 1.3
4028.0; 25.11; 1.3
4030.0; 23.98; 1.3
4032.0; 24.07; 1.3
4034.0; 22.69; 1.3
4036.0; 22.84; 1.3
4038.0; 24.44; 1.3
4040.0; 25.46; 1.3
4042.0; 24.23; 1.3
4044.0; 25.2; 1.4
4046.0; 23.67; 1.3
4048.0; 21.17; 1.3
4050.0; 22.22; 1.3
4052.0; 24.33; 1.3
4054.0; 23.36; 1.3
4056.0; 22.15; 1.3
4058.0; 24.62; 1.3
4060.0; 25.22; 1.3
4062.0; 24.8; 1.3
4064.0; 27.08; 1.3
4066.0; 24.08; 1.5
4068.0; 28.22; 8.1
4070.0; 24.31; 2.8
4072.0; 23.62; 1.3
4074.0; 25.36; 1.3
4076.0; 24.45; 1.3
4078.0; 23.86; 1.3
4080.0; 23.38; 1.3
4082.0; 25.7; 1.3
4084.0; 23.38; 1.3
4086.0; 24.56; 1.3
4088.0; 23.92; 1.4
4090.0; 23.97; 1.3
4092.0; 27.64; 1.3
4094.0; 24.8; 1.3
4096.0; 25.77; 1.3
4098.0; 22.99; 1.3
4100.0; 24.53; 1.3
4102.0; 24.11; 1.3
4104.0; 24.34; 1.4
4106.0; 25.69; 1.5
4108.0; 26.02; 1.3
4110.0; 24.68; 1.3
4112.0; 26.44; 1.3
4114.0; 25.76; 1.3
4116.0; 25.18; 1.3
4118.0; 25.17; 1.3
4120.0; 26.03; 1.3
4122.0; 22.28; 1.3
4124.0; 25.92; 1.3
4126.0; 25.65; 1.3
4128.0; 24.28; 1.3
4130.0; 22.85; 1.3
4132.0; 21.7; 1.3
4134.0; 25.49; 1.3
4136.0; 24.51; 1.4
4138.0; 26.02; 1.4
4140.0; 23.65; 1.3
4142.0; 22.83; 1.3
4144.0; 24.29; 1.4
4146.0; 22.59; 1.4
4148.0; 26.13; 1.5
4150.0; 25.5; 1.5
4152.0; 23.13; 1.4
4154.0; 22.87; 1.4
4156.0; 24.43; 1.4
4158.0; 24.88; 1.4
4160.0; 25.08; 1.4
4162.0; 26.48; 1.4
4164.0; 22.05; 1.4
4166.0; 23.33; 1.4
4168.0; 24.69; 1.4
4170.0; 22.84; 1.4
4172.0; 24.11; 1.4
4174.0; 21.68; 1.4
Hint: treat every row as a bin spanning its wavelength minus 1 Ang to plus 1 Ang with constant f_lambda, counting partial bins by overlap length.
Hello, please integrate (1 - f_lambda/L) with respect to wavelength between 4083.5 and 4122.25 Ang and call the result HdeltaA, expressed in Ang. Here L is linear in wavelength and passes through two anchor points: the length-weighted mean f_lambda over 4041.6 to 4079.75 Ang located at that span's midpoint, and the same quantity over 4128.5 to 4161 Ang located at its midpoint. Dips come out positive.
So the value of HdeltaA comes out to -1.2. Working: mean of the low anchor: 24.3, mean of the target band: 24.9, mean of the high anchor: 24.1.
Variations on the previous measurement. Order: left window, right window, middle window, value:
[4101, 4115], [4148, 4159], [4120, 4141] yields 0.4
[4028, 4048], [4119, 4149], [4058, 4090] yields -0.9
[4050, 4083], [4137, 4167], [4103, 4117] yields -0.6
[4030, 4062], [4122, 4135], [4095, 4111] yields -0.5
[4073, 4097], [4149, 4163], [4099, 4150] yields 0.0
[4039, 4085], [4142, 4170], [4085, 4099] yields -0.3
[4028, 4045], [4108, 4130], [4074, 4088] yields 0.2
